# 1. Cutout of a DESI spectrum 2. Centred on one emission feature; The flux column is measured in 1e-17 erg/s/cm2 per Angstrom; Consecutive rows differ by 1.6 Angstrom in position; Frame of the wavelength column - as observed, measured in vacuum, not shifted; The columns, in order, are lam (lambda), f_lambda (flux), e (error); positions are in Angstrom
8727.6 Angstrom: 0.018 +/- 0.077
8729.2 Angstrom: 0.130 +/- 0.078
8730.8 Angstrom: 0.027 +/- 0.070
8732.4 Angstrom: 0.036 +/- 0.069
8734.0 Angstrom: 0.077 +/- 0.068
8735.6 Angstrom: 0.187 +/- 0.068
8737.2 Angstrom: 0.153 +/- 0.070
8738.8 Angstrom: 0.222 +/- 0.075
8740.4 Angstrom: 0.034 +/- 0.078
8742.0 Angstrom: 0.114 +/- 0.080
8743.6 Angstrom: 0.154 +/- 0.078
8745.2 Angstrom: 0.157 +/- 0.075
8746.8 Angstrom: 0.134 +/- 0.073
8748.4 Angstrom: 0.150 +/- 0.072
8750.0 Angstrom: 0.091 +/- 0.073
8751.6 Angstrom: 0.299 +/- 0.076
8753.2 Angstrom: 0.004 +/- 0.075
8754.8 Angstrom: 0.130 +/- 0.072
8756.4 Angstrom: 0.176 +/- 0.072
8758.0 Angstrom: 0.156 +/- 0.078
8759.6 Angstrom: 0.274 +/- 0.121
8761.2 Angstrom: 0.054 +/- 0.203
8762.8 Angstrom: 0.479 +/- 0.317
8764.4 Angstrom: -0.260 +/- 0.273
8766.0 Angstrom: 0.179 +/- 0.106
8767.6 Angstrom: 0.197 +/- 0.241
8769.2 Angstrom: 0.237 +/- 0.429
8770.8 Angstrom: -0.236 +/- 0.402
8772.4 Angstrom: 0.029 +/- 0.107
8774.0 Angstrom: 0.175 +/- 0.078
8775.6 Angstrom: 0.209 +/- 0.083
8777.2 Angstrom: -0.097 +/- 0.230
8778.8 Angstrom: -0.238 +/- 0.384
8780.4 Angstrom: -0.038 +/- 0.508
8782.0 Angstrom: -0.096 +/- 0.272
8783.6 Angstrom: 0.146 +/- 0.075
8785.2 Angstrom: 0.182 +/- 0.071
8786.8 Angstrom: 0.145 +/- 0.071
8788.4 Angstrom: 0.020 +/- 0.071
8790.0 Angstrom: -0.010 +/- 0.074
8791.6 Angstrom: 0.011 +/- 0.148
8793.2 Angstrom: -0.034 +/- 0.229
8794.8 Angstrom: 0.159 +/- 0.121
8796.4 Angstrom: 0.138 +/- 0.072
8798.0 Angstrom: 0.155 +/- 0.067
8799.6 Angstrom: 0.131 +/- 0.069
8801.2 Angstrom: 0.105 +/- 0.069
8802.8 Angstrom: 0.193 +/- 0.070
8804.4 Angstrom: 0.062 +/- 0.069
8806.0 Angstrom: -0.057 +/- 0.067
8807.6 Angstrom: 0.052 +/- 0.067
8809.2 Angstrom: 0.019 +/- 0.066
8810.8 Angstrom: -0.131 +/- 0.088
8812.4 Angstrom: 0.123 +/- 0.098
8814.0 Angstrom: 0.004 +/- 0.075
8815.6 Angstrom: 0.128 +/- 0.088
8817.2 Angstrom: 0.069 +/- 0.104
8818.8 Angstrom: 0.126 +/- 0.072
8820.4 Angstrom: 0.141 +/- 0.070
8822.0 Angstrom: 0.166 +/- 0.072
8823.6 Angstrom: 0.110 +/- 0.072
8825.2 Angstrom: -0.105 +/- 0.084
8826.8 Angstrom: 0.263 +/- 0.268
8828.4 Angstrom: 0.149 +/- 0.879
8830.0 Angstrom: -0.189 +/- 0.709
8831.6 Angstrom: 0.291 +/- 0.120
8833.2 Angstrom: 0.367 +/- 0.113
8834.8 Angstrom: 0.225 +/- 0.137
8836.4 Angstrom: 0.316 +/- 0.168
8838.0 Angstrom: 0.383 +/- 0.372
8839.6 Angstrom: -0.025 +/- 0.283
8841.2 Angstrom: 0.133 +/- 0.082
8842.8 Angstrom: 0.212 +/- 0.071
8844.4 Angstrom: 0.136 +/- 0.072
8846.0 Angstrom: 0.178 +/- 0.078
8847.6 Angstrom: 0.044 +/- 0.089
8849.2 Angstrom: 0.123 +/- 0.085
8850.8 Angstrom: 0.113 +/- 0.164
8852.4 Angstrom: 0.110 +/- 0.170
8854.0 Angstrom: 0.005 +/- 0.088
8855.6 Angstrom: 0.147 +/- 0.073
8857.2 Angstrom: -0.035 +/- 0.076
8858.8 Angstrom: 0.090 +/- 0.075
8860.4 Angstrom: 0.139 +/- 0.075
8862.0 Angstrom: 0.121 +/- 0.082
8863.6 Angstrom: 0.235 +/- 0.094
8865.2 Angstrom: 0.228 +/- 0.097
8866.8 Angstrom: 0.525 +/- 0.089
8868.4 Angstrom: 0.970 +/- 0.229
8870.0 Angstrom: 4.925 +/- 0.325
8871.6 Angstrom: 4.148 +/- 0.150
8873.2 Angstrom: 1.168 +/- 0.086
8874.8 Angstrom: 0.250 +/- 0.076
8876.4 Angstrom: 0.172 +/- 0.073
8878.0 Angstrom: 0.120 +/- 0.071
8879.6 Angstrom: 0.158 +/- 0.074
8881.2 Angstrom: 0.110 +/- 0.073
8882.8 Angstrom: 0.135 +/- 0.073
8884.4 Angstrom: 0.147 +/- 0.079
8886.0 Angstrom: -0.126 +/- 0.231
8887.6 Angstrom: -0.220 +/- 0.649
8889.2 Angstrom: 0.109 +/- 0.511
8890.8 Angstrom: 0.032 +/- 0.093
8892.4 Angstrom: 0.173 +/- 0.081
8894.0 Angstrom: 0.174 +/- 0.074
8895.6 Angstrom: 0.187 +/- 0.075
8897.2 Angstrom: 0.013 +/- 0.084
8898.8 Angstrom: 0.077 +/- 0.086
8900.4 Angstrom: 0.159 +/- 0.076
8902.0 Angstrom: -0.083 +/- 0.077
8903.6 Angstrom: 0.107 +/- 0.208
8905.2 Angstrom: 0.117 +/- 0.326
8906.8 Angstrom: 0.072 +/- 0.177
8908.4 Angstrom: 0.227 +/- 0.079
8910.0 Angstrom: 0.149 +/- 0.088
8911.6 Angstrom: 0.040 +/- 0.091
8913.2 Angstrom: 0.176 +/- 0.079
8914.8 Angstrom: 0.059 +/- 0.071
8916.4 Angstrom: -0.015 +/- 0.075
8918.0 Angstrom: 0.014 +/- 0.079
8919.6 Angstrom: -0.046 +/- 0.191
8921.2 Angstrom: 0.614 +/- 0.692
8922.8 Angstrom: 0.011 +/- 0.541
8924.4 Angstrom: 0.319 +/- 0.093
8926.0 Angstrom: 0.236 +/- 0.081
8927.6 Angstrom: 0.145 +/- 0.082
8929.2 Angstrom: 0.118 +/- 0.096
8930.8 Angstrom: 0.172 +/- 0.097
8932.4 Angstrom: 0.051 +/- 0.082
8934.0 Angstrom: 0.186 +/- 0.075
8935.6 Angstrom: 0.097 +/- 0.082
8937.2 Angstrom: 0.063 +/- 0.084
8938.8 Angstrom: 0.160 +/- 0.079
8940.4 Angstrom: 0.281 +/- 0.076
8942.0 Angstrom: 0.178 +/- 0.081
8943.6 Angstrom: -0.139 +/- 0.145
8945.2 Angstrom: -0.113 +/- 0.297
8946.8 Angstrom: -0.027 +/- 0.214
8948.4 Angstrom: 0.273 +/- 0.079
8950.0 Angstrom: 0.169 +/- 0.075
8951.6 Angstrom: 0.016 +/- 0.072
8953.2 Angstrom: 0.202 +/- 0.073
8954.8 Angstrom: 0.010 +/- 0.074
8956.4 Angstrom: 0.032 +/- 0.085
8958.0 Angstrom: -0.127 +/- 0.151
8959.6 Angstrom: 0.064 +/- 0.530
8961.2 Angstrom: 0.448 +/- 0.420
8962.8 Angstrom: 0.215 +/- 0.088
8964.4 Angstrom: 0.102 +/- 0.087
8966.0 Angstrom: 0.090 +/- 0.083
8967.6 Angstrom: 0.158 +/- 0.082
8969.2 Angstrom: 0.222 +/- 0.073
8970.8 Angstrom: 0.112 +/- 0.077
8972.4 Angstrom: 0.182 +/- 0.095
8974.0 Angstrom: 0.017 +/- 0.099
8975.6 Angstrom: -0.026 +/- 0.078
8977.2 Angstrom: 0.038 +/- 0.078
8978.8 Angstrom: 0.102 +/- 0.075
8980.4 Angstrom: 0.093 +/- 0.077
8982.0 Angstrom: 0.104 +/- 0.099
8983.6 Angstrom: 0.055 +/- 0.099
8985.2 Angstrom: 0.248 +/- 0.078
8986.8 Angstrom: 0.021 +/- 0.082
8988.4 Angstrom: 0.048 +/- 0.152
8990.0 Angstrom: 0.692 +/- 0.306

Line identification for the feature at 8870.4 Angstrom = H-beta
